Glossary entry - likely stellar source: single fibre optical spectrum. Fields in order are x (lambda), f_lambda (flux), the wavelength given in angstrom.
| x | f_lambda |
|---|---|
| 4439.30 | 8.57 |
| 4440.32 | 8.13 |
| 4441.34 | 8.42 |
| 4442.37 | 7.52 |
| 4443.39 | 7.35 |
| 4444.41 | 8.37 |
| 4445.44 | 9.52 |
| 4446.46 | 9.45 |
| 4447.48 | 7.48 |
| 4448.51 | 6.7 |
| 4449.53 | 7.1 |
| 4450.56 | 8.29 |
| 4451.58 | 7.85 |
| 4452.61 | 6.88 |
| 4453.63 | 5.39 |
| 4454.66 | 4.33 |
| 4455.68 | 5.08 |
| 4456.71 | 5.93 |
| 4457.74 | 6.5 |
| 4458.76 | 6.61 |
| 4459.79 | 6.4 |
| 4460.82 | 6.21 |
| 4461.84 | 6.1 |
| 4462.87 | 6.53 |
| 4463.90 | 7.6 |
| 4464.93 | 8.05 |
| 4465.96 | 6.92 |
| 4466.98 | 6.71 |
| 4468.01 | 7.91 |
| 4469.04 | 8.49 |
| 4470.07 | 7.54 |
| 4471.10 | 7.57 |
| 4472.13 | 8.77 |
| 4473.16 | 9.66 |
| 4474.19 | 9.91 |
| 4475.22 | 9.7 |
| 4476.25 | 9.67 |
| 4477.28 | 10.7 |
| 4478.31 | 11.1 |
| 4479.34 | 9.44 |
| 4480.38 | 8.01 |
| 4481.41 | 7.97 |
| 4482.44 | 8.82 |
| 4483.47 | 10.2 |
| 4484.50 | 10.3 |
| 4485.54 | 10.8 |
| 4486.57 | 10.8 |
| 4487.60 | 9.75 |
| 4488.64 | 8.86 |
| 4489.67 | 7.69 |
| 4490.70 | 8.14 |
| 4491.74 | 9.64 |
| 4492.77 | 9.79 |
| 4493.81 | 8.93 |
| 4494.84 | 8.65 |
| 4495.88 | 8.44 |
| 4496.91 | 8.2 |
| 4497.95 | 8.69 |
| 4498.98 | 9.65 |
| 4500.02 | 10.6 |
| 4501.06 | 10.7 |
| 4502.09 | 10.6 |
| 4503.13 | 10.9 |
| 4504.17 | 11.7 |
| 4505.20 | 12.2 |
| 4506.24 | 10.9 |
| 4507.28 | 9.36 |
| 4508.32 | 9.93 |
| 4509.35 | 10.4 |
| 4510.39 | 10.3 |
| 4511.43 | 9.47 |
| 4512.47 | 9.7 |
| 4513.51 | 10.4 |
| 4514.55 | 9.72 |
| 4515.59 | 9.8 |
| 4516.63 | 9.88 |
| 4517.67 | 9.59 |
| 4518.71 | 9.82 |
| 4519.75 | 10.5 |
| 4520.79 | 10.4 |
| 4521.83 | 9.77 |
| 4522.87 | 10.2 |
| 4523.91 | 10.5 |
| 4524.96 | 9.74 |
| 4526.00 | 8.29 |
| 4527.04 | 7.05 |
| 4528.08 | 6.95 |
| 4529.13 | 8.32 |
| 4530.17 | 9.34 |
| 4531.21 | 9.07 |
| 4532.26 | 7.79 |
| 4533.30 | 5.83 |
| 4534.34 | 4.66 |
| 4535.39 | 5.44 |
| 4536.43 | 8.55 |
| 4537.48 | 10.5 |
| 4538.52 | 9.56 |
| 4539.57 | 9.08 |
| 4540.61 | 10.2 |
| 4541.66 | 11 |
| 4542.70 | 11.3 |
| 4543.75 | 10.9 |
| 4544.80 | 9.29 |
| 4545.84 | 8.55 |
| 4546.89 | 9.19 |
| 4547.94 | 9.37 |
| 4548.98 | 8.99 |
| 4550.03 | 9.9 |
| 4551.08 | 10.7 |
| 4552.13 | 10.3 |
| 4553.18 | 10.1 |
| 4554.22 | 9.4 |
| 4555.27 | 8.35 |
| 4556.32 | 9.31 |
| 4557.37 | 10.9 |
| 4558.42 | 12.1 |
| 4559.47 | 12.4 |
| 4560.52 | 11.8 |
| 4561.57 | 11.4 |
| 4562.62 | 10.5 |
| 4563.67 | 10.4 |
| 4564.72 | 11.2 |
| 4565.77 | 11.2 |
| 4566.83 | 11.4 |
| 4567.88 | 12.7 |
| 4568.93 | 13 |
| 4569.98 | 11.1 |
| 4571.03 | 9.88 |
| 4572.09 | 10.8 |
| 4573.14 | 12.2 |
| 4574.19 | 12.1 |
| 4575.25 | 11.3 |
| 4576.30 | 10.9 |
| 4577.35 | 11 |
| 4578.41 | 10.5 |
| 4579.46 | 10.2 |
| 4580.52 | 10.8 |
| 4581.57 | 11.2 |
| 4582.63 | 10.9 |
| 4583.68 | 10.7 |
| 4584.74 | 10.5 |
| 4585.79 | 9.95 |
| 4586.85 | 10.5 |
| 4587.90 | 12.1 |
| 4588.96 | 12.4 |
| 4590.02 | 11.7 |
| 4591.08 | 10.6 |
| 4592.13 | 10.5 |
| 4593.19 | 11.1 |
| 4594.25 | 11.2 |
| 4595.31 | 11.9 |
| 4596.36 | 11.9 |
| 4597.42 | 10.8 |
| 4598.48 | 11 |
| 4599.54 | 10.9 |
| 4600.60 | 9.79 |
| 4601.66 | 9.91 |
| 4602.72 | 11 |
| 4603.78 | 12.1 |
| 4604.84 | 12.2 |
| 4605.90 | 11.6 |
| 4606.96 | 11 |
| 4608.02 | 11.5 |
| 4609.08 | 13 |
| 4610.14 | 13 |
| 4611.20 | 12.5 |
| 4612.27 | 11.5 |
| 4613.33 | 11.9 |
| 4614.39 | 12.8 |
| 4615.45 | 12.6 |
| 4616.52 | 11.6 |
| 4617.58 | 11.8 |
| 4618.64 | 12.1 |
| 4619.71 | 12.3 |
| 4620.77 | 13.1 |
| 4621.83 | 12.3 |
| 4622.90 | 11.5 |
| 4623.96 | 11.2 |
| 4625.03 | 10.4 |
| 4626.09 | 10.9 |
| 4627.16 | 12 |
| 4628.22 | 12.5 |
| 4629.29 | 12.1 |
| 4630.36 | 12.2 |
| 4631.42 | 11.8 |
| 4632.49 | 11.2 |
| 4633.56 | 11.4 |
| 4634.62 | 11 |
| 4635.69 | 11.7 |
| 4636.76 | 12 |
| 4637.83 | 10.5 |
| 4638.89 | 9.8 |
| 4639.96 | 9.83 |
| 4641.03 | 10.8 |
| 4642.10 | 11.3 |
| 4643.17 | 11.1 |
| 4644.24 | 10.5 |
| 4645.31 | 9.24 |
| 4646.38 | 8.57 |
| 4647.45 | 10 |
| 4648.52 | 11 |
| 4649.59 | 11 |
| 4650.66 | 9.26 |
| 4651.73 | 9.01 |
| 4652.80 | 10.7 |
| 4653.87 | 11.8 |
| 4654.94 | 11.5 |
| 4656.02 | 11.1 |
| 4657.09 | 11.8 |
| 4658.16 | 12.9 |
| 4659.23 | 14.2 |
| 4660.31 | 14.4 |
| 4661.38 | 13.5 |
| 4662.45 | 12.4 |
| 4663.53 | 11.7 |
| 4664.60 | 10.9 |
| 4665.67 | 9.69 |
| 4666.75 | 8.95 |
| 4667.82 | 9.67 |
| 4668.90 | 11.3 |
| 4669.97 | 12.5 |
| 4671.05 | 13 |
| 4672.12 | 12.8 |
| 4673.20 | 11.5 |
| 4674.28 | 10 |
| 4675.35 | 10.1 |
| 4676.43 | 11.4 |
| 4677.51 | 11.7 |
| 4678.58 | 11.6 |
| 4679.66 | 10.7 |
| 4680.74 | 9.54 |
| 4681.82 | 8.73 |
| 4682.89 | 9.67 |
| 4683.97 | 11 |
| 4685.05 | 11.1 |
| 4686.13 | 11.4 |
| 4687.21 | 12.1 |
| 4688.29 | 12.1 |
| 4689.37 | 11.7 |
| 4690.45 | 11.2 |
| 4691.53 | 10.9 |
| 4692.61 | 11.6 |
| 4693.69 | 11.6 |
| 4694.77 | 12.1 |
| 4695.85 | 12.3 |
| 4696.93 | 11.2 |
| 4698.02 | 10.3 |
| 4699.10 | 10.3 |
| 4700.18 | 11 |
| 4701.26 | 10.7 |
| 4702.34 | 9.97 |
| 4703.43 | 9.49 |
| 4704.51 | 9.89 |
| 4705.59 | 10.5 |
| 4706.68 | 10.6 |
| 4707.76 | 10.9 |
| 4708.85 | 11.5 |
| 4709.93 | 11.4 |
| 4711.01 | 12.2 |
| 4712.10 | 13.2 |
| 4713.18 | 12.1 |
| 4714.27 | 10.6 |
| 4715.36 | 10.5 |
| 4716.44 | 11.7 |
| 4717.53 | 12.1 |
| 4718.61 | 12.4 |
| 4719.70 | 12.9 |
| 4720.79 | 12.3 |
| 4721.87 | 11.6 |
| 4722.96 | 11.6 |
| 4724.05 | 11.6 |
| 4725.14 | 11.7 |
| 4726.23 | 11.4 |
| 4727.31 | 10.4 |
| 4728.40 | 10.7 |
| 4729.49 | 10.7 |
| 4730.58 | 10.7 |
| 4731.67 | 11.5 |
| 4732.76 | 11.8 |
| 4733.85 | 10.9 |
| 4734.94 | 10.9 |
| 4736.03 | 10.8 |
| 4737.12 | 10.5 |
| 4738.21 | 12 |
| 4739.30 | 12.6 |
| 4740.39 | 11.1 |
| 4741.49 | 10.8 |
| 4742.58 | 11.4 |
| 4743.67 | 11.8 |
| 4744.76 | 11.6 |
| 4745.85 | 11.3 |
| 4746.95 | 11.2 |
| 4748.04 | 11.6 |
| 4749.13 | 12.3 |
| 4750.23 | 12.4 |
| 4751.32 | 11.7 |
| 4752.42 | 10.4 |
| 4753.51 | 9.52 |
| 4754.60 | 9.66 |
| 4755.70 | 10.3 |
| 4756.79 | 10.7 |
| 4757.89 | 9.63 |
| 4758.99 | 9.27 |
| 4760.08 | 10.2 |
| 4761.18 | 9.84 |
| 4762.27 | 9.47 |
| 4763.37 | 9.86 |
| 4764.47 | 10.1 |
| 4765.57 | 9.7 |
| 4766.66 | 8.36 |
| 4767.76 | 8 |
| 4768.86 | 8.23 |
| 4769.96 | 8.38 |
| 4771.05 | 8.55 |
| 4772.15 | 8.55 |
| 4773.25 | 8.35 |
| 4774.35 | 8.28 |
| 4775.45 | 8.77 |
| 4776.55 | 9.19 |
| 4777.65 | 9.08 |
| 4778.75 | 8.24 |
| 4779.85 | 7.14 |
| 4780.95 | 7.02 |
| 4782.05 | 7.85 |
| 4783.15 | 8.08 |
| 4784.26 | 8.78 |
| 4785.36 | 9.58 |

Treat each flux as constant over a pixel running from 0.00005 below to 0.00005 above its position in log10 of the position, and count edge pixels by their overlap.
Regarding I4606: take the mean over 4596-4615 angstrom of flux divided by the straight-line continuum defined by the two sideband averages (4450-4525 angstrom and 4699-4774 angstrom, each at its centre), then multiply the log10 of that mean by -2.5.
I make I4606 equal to -0.18 mag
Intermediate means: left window 8.93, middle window 11.6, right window 10.7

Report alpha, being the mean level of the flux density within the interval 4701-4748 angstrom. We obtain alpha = 11.3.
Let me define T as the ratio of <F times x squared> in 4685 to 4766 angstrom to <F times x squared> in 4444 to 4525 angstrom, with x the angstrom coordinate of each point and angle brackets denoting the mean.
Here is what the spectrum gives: 1.4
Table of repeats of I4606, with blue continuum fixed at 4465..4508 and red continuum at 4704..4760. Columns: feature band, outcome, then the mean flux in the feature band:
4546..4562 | -0.04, 10.2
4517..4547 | 0.08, 9.02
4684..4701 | -0.04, 11.4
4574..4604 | -0.09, 11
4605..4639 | -0.14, 11.8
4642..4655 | 0.03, 10.3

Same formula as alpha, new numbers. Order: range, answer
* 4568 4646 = 11.3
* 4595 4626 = 11.7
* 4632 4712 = 11.1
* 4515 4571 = 9.77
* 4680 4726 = 11.2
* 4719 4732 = 11.4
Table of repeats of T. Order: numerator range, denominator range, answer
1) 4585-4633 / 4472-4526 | 1.24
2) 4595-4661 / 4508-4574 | 1.20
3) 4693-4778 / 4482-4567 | 1.21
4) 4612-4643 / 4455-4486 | 1.52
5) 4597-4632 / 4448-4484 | 1.62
